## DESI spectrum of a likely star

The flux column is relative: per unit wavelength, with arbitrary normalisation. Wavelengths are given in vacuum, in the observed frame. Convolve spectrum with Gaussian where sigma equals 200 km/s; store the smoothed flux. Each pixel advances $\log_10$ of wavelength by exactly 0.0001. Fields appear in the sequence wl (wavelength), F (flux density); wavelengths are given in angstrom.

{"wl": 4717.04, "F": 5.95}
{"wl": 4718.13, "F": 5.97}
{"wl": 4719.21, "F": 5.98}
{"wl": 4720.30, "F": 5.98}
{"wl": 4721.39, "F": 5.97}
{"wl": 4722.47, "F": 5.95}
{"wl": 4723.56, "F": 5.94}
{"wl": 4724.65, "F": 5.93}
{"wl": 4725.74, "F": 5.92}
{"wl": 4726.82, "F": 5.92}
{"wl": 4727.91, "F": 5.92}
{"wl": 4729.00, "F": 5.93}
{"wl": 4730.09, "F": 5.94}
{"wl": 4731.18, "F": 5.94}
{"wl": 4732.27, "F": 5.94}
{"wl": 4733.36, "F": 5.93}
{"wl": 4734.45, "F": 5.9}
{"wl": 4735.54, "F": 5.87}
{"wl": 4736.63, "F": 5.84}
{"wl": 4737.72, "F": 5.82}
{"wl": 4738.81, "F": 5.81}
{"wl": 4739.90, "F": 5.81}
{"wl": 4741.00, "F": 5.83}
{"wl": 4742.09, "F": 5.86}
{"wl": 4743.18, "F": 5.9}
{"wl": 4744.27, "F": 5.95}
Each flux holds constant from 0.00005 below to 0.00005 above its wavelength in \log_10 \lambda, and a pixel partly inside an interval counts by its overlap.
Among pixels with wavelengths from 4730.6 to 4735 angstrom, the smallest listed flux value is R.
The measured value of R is 5.9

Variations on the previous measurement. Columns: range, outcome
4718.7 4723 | 5.95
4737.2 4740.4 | 5.81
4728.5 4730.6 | 5.93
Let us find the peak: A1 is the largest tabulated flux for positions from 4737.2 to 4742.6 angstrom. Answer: 5.86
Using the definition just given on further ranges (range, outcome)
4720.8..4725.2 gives 5.97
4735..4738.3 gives 5.87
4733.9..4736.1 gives 5.9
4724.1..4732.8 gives 5.94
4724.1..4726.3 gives 5.93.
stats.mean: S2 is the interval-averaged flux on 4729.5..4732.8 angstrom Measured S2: 5.94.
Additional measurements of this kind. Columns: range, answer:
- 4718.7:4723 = 5.97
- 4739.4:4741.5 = 5.8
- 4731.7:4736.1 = 5.91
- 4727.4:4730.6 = 5.93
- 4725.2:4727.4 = 5.94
